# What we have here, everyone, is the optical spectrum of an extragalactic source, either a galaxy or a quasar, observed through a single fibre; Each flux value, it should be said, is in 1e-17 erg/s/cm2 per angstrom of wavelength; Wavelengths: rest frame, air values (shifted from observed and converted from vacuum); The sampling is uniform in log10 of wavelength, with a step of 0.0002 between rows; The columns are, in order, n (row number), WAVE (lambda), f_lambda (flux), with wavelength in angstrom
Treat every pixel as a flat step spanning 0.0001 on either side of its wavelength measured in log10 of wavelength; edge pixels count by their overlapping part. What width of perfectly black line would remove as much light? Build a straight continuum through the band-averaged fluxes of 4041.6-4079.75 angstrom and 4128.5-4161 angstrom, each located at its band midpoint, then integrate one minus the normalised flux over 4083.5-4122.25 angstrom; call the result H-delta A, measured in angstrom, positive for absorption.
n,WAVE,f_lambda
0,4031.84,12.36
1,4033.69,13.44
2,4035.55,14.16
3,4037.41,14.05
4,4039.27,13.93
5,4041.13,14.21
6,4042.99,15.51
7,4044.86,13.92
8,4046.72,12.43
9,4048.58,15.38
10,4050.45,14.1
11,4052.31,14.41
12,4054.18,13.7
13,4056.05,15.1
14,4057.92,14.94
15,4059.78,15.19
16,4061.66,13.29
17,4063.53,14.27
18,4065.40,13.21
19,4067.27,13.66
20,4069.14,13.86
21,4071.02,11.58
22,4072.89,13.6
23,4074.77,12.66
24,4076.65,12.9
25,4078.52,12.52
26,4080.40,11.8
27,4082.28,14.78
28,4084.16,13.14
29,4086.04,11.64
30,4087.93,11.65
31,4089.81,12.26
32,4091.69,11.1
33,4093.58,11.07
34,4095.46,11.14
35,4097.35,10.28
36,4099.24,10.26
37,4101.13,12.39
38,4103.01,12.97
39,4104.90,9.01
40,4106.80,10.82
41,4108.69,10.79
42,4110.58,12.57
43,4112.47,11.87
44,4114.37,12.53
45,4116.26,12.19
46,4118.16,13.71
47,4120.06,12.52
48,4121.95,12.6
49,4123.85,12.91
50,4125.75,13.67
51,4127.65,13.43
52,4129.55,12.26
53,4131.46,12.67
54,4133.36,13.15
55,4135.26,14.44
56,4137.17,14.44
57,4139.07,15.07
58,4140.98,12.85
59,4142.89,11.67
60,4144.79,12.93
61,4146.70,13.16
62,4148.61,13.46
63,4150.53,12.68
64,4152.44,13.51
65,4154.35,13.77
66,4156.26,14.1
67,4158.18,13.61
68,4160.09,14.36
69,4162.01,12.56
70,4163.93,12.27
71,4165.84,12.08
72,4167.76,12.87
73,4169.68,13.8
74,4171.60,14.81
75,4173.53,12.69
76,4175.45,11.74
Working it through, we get 5.4 angstrom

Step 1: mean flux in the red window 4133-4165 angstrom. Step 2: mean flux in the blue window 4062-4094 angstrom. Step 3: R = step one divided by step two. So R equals 1.1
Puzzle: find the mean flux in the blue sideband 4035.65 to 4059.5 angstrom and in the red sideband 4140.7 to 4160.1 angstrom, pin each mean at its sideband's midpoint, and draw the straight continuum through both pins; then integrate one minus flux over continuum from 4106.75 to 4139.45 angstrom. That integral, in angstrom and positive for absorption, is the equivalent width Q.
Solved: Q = 1.54 angstrom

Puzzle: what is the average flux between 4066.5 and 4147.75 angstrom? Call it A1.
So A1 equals 12.5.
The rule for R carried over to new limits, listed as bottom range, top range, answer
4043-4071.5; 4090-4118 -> 0.82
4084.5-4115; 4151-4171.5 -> 1.17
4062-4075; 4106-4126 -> 0.93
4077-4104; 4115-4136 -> 1.09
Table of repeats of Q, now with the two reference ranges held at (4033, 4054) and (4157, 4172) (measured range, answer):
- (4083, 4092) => 1.12 angstrom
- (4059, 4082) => 1.14 angstrom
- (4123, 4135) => 0.36 angstrom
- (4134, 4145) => -0.13 angstrom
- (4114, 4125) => 0.65 angstrom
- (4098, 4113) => 2.61 angstrom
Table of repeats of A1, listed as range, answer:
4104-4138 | 12.5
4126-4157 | 13.4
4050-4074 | 13.9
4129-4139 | 13.6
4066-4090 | 12.8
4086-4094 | 11.6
